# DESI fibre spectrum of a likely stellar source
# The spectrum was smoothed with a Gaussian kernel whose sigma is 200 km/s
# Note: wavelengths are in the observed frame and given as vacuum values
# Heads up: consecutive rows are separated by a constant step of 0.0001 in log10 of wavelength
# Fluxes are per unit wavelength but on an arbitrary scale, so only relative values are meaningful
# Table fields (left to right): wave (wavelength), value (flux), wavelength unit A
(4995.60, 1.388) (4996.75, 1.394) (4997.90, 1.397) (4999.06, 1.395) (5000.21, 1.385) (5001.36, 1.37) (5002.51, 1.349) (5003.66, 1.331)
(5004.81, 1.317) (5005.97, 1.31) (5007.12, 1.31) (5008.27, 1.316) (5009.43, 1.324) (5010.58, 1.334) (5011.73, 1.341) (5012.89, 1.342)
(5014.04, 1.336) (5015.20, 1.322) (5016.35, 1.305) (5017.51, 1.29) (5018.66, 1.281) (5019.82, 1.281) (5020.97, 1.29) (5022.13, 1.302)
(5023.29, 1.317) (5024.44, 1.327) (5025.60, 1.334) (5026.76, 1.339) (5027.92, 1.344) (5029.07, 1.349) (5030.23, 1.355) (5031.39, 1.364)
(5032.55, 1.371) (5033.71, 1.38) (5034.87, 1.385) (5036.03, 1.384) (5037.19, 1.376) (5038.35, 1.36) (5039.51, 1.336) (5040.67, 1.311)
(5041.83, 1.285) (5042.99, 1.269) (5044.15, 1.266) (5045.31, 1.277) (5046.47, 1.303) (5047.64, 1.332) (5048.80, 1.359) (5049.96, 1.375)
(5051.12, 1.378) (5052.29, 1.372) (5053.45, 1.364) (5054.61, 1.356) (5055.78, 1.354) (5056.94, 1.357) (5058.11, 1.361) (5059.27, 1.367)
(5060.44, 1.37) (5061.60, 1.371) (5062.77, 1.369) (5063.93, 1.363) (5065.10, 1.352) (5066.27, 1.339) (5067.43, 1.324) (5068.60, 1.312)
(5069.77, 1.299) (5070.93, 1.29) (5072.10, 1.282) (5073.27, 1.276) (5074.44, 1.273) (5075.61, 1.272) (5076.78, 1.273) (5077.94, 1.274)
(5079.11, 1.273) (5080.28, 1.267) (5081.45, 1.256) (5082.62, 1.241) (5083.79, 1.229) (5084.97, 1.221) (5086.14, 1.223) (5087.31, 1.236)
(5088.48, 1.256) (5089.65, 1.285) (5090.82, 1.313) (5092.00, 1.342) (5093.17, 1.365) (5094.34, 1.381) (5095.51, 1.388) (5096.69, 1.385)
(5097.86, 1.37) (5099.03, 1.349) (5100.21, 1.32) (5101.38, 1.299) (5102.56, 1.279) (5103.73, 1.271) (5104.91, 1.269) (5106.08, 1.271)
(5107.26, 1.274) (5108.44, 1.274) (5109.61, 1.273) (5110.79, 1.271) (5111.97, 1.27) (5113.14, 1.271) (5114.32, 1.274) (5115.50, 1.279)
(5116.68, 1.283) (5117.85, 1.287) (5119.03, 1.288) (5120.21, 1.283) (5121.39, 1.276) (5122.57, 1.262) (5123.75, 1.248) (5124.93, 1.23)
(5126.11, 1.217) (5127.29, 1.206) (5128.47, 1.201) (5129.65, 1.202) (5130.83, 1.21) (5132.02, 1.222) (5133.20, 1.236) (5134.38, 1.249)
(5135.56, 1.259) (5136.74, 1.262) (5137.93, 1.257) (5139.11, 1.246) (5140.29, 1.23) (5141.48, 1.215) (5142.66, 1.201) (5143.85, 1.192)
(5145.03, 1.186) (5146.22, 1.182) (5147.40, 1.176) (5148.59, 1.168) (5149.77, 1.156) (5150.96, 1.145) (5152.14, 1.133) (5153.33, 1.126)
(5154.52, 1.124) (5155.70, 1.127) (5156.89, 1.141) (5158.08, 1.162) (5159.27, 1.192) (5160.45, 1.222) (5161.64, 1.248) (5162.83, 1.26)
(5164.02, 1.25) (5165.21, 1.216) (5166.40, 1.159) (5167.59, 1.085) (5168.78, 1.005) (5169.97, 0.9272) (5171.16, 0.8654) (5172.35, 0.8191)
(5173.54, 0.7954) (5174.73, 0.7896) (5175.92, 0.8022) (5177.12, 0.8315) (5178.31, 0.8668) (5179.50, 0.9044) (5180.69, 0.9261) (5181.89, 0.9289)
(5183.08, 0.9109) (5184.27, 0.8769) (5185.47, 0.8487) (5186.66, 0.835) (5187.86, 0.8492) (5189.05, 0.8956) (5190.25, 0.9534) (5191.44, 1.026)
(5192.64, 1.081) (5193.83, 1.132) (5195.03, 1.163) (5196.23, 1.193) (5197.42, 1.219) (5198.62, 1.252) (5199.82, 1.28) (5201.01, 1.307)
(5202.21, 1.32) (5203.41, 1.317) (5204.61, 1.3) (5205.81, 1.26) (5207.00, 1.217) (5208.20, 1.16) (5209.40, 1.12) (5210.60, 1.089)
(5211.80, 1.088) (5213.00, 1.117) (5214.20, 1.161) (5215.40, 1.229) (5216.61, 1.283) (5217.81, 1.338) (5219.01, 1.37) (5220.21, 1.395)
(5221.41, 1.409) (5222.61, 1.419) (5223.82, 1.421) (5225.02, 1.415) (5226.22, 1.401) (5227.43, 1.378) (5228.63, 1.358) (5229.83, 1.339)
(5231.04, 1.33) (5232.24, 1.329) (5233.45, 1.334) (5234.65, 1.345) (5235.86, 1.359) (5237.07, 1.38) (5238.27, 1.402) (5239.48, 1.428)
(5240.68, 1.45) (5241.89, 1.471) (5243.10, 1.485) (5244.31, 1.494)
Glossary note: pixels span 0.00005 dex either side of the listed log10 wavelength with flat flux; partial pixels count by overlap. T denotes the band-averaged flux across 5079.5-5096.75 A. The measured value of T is 1.29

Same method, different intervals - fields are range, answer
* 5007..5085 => 1.32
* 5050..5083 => 1.32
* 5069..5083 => 1.27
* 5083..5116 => 1.29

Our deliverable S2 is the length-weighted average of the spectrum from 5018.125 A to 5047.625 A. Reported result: 1.33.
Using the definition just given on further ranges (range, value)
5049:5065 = 1.37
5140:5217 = 1.09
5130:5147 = 1.22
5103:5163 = 1.23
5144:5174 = 1.12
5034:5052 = 1.33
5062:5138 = 1.28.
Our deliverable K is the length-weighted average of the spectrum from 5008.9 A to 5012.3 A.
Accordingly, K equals 1.34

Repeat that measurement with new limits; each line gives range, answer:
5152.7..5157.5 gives 1.13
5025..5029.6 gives 1.34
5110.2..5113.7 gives 1.27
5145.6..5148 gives 1.18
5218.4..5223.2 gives 1.4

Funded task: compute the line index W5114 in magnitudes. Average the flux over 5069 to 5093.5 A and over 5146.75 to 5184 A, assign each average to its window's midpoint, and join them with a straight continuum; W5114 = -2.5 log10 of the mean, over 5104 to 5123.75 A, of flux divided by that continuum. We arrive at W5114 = -0.08 mag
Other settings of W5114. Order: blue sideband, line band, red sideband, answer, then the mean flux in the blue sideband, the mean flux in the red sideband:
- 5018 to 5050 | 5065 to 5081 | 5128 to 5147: 0.00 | 1.33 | 1.22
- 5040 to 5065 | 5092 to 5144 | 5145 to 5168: -0.03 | 1.34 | 1.17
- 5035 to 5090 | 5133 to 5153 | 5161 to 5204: -0.07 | 1.31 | 1.03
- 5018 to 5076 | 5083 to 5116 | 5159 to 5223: -0.04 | 1.33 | 1.1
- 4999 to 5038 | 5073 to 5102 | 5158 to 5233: -0.03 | 1.34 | 1.14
